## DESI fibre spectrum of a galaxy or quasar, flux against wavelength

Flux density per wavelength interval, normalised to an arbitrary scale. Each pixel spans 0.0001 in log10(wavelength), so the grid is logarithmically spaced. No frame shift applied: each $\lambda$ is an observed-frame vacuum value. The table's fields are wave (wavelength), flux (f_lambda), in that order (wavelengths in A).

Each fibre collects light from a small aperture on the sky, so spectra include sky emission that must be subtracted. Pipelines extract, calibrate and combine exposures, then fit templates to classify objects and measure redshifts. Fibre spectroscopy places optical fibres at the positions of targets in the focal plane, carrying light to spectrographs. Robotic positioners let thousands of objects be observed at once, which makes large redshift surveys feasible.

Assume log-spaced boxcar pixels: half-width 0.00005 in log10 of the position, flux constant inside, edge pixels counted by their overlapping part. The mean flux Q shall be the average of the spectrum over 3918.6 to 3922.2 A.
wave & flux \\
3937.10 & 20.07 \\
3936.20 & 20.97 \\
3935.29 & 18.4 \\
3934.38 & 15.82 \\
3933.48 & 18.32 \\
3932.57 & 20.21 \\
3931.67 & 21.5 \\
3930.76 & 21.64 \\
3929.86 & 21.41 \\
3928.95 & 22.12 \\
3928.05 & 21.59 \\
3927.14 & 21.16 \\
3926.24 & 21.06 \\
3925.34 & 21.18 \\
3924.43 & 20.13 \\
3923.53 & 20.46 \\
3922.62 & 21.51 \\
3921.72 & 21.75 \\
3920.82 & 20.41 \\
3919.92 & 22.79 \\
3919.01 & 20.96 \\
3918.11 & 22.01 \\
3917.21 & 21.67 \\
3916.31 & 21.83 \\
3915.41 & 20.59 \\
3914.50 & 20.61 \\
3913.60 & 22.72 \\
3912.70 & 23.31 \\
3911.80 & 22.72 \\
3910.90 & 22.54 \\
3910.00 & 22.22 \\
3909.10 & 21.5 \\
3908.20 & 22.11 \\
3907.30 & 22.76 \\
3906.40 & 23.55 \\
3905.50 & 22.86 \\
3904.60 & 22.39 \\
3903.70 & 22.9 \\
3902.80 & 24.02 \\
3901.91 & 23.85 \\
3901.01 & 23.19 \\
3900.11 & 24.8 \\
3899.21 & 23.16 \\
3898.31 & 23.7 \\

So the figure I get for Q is 21.5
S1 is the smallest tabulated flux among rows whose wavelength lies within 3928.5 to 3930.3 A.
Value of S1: 21.41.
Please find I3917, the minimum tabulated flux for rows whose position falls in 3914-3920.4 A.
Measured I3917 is 20.59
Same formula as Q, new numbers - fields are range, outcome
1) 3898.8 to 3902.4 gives 23.8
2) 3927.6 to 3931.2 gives 21.7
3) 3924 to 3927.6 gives 20.9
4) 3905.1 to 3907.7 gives 23.1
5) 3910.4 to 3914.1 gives 22.8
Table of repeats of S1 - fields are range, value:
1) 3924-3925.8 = 20.13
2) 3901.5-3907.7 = 22.39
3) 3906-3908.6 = 22.11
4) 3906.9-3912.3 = 21.5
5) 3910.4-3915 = 20.61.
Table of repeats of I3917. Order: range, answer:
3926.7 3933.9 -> 18.32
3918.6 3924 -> 20.41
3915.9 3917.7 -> 21.67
